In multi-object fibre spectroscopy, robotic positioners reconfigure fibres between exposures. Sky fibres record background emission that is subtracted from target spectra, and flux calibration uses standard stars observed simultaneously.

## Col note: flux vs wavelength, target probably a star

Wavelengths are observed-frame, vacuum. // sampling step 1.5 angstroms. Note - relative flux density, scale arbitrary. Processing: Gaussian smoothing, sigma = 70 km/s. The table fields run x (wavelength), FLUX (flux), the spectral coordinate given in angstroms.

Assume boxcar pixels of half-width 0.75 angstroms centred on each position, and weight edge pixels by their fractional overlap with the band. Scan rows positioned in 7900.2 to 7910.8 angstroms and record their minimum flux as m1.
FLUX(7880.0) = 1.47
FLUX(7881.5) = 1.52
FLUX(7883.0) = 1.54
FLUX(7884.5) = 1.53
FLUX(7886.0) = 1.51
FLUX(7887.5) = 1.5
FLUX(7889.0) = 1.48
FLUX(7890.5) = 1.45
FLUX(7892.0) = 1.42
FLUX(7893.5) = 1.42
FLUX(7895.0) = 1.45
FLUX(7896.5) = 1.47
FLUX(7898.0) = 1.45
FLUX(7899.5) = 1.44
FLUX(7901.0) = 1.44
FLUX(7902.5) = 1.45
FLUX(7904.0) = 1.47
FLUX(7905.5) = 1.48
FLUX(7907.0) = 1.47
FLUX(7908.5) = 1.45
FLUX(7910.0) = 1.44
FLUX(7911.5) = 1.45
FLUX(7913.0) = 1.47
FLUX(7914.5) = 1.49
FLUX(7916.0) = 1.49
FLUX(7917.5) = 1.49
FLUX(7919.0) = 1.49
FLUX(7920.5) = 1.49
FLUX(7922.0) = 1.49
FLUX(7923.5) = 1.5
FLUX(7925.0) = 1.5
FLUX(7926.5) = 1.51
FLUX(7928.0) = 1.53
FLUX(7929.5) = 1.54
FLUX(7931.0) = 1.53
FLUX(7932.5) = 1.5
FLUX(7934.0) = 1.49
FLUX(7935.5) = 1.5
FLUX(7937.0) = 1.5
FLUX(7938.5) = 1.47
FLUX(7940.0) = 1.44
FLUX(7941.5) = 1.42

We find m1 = 1.44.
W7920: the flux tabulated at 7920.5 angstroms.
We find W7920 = 1.49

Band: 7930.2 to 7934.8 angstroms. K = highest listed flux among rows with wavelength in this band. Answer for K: 1.53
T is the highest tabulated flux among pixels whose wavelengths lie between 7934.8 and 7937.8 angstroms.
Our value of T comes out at 1.5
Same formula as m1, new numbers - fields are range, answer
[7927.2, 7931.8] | 1.53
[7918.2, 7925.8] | 1.49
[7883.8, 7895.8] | 1.42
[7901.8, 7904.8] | 1.45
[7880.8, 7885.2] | 1.52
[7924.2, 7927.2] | 1.5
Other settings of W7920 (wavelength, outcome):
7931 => 1.53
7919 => 1.49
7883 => 1.54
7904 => 1.47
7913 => 1.47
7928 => 1.53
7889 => 1.48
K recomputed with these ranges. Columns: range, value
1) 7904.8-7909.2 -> 1.48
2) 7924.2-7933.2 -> 1.54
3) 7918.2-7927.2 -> 1.51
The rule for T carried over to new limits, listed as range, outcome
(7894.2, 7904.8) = 1.47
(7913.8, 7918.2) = 1.49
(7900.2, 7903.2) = 1.45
